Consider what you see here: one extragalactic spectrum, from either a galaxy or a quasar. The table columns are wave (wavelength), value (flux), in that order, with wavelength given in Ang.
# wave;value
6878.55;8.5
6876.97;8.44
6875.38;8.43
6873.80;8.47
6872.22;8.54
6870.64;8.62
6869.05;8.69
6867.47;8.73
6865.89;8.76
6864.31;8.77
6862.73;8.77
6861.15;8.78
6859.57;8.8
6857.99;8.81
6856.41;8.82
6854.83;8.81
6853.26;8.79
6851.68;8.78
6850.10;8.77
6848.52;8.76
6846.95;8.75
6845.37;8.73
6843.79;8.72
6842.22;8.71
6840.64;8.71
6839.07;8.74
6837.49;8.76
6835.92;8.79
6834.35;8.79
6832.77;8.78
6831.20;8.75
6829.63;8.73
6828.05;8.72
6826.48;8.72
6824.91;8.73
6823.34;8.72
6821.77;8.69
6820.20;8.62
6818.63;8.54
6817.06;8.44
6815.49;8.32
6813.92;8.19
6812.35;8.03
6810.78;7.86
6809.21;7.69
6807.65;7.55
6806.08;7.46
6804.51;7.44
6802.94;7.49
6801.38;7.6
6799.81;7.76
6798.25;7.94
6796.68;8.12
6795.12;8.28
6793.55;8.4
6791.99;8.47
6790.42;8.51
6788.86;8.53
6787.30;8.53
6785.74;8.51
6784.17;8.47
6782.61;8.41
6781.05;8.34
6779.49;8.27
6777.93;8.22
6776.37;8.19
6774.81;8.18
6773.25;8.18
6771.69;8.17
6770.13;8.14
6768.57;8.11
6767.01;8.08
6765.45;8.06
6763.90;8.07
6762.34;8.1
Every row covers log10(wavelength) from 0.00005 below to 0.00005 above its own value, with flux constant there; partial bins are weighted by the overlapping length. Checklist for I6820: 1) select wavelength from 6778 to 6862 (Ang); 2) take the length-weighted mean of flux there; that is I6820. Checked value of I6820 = 8.44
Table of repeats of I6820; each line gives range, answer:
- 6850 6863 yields 8.79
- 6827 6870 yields 8.76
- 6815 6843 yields 8.69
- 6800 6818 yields 7.83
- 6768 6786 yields 8.26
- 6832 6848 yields 8.75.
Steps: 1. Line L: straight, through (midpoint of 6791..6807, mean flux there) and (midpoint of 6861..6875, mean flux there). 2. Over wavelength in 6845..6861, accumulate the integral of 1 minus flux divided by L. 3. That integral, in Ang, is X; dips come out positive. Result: -0.5 Ang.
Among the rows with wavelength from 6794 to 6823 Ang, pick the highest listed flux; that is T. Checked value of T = 8.69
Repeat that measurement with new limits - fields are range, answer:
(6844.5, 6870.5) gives 8.82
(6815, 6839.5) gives 8.79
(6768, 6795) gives 8.53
